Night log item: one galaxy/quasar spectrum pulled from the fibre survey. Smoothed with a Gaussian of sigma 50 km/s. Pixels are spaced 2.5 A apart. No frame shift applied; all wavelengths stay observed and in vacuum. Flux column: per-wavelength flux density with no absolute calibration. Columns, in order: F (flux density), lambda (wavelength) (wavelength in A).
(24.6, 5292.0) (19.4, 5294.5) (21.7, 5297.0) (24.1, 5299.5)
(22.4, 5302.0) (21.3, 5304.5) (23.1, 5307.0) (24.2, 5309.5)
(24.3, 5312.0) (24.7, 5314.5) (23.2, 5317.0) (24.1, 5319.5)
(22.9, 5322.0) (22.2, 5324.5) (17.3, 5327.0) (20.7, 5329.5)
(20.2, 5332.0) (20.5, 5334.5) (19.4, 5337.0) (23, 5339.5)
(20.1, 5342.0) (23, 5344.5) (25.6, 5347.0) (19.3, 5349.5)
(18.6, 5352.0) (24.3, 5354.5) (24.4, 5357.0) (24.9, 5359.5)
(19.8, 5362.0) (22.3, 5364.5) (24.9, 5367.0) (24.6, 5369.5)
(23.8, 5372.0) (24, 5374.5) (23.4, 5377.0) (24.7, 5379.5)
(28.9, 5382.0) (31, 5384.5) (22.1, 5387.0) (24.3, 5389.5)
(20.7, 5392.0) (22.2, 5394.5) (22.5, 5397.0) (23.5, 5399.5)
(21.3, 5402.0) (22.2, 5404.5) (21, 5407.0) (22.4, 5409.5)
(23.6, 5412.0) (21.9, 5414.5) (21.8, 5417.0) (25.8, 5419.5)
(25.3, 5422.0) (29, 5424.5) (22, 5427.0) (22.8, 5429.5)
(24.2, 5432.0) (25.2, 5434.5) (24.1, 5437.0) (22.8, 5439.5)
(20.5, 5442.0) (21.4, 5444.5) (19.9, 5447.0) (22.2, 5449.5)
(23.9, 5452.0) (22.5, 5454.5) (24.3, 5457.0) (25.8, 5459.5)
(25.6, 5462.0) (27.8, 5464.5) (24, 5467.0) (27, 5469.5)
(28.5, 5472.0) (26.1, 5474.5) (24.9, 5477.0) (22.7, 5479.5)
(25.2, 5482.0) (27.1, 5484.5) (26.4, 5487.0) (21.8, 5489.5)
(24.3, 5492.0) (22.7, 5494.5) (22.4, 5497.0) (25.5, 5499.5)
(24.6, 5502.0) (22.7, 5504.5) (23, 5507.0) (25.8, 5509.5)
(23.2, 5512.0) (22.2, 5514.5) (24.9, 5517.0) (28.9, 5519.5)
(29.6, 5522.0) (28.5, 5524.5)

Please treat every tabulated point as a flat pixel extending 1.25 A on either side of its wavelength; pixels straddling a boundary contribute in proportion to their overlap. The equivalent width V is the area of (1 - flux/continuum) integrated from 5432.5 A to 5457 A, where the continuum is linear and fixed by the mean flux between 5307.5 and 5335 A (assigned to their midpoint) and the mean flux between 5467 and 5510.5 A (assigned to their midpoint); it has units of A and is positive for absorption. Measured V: 1.5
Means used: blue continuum 22.3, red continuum 24.7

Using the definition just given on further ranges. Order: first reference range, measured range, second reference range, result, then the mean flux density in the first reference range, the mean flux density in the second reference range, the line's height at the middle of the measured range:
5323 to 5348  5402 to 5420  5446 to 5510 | 0.4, 21.2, 24.5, 22.9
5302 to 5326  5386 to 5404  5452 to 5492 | 1.4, 23.2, 25.2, 24.3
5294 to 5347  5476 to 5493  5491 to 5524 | -0.2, 22.1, 24.7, 24.4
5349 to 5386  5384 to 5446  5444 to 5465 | 1.5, 24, 23.6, 23.8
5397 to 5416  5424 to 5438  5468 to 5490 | -0.5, 22.3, 25.6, 23.4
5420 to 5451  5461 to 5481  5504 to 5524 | -1.3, 23.3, 25.3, 24.2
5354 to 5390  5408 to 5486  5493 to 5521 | 0.5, 24.5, 24.2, 24.3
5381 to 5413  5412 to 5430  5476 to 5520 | -0.3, 23.5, 24.3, 23.7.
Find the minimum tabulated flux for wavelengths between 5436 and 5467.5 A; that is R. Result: 19.9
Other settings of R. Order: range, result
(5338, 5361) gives 18.6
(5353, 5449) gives 19.8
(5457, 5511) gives 21.8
